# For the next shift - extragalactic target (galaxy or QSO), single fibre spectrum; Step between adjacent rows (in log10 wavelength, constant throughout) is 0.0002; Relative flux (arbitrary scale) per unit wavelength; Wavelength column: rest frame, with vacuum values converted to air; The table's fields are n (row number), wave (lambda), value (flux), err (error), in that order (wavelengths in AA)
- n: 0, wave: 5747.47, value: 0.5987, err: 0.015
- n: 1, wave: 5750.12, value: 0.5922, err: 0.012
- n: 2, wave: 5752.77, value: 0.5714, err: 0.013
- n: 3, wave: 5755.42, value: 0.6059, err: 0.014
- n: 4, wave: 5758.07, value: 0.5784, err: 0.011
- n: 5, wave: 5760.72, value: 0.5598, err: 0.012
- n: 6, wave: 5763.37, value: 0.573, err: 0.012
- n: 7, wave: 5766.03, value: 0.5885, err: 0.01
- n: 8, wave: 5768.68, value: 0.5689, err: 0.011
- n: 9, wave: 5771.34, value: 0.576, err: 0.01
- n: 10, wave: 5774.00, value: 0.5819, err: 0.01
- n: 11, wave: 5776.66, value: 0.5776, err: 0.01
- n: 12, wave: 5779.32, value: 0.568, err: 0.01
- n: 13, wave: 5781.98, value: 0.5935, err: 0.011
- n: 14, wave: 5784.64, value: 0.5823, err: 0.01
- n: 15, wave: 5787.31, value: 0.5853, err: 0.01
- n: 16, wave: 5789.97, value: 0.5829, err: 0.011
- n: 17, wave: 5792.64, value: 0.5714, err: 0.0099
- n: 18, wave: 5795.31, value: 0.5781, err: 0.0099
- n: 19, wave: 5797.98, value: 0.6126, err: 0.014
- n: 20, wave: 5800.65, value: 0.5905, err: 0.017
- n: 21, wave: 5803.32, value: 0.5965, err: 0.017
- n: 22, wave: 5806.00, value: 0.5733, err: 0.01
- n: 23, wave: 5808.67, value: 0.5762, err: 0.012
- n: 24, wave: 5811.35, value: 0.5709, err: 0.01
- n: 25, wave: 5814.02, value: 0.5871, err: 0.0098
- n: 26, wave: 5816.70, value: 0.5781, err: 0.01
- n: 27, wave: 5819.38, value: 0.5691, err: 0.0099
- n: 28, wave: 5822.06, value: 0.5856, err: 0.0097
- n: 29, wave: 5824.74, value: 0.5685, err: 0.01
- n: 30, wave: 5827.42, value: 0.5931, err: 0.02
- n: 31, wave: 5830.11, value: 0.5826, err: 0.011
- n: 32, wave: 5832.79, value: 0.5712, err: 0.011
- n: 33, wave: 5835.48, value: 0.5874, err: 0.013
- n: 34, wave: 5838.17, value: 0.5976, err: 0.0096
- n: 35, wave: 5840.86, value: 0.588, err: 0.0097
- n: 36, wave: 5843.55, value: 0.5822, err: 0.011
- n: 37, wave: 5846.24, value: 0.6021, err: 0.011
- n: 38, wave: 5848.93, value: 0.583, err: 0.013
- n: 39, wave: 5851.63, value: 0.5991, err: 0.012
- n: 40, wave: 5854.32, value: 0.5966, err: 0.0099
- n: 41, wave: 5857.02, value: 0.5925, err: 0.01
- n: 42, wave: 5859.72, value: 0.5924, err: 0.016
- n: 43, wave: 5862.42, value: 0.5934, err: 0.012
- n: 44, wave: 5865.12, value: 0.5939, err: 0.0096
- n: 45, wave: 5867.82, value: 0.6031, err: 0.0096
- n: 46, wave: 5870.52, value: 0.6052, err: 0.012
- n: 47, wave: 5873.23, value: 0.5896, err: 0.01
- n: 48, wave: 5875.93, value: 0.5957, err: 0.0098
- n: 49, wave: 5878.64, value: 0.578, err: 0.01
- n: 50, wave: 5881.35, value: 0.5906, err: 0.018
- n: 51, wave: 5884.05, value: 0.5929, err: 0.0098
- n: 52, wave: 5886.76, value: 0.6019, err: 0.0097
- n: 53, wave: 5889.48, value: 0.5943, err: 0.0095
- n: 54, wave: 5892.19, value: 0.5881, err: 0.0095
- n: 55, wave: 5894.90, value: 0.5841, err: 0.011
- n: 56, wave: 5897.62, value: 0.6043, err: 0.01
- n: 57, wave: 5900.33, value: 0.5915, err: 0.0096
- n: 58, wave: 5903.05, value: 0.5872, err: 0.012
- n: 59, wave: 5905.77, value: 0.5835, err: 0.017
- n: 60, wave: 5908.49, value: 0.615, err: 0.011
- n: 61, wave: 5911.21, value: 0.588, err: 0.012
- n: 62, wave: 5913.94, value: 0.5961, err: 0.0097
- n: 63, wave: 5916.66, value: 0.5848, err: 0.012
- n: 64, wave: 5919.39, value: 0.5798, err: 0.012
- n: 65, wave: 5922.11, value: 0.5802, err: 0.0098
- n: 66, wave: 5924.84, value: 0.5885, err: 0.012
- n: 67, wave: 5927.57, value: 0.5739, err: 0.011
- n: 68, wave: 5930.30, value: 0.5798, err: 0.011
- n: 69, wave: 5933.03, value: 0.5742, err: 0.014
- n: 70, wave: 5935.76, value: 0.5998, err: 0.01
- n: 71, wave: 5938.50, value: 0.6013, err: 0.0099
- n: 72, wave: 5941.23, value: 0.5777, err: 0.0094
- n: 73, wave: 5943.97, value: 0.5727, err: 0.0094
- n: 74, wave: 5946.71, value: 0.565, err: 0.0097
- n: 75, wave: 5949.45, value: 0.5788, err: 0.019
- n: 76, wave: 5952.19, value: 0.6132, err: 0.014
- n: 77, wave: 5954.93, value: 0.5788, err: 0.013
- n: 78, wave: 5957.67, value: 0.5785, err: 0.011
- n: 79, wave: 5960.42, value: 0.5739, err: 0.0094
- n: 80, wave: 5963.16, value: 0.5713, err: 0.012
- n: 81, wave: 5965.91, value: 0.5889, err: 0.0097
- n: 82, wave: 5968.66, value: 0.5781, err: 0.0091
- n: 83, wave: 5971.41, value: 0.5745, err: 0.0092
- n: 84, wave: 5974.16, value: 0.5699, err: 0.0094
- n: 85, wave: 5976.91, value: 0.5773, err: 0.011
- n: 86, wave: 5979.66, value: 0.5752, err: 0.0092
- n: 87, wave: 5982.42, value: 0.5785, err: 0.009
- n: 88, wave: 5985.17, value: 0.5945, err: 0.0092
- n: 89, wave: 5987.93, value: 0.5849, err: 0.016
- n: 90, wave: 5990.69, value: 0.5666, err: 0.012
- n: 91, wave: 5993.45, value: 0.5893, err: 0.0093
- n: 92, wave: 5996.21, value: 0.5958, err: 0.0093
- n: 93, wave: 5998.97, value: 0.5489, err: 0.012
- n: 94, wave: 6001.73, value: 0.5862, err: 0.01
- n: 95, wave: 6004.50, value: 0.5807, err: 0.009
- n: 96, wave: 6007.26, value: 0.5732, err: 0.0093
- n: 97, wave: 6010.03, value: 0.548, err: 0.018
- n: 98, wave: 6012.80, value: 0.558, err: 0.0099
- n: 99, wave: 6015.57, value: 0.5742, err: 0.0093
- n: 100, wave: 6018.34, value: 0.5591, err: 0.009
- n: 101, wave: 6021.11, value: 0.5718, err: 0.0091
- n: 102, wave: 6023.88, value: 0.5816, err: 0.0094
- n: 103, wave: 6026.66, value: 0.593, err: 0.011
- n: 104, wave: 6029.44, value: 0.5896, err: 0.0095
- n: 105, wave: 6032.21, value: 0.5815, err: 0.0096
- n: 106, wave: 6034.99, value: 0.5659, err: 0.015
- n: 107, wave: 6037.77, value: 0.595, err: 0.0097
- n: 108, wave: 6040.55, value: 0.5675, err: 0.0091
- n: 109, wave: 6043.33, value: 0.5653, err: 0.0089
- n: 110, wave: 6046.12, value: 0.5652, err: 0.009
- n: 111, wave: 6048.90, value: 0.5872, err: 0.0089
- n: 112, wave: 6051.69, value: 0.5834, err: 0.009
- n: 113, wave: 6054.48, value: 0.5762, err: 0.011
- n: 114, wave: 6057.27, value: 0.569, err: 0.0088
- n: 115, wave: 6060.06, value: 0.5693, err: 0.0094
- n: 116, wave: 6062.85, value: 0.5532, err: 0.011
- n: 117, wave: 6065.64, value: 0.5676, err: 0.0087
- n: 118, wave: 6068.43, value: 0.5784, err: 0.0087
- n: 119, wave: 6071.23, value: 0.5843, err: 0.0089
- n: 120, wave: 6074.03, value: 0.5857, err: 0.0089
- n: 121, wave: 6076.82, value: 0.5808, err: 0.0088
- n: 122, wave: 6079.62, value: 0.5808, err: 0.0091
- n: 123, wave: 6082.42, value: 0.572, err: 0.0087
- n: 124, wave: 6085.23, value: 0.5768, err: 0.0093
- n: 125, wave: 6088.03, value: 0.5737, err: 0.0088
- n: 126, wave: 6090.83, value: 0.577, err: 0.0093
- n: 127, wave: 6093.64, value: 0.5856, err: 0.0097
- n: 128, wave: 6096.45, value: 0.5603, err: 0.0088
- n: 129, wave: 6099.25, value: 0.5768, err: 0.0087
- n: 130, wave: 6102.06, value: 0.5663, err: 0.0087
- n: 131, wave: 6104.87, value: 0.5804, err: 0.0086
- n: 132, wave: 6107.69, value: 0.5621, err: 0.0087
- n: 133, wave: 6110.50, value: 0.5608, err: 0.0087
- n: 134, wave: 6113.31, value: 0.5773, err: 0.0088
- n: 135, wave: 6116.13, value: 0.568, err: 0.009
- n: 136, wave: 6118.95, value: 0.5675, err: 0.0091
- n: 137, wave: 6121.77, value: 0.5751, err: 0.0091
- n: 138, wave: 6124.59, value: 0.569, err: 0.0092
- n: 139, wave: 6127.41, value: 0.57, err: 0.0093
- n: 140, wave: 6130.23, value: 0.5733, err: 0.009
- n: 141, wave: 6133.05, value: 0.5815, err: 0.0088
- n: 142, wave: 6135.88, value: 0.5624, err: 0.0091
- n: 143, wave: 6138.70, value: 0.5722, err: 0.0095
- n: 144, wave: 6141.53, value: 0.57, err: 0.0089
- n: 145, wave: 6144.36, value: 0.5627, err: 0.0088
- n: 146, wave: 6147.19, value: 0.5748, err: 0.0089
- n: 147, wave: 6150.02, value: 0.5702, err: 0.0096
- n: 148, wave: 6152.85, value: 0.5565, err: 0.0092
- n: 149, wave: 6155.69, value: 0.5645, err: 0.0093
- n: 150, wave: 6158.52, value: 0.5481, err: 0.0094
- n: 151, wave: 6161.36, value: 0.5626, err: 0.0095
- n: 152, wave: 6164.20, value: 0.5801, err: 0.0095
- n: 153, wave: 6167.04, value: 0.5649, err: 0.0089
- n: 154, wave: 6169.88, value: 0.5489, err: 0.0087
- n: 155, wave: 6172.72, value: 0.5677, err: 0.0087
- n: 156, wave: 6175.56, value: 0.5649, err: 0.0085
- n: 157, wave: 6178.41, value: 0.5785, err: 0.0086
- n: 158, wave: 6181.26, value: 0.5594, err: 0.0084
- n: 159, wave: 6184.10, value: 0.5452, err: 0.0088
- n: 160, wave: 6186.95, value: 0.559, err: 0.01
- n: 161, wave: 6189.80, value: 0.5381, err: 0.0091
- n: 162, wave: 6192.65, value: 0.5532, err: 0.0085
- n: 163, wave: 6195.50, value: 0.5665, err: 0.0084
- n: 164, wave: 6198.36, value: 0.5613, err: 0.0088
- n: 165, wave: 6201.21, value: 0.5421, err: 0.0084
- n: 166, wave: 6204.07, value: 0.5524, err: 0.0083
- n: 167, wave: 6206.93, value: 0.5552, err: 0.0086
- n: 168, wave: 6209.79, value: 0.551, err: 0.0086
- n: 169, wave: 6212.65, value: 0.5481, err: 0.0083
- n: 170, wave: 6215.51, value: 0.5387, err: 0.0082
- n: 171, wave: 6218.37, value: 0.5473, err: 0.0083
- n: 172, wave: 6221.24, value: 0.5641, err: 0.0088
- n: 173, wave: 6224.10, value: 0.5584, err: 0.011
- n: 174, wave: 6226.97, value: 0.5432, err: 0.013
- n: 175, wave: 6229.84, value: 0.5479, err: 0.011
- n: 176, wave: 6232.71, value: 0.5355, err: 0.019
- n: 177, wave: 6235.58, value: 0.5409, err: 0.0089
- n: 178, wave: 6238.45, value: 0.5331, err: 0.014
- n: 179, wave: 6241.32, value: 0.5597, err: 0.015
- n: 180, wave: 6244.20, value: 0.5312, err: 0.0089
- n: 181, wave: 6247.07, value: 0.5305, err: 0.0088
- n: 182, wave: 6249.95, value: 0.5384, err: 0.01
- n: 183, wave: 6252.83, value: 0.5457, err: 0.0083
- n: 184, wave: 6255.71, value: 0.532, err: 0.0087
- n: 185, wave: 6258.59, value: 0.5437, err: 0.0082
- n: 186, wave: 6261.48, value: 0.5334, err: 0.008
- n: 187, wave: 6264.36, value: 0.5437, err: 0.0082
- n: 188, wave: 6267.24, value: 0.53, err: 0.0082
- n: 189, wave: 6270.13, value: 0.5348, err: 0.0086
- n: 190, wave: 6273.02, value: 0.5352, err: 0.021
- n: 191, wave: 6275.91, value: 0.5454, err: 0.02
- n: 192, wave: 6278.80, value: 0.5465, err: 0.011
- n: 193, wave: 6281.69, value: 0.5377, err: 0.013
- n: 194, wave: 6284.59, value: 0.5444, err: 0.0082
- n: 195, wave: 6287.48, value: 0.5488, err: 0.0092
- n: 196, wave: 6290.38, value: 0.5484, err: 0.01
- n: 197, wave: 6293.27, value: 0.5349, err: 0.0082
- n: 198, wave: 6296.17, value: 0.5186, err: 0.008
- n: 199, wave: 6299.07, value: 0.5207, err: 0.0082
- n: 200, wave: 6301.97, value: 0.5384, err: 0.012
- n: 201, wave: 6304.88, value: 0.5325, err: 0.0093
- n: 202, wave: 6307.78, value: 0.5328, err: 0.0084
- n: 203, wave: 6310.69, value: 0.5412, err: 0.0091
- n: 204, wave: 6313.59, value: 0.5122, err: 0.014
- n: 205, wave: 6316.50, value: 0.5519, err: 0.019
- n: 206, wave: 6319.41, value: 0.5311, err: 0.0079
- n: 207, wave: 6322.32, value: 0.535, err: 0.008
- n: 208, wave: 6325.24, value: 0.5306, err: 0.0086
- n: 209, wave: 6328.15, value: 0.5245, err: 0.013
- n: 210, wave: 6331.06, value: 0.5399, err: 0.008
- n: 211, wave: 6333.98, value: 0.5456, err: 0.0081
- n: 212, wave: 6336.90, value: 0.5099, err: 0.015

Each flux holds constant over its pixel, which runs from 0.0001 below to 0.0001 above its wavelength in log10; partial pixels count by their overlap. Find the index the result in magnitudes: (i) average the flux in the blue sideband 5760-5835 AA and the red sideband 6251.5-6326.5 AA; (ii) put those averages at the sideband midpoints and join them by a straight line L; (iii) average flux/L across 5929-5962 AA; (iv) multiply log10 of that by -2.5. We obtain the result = -0.03 mag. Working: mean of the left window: 0.58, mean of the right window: 0.536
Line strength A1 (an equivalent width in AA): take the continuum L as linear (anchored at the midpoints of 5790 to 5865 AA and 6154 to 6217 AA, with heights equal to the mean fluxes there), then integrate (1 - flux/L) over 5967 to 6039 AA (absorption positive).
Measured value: -0.6 AA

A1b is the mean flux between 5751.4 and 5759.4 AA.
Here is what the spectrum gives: 0.585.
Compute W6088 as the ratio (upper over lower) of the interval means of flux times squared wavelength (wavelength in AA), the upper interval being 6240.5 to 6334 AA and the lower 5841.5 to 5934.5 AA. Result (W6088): 1.04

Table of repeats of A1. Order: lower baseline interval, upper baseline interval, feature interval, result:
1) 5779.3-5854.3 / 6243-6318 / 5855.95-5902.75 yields -1.24 AA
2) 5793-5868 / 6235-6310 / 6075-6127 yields -1.50 AA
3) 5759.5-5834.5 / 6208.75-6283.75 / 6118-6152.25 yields -1.17 AA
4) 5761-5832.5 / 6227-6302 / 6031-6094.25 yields -2.13 AA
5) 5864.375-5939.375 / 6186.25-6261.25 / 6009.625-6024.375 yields 0.24 AA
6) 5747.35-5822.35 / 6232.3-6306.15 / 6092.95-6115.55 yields -0.73 AA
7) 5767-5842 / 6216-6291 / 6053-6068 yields -0.23 AA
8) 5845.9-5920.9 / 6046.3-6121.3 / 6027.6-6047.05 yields 0.06 AA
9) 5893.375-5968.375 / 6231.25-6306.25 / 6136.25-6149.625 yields -0.33 AA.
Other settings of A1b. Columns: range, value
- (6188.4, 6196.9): 0.553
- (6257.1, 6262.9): 0.538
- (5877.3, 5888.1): 0.591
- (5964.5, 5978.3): 0.578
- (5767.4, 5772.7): 0.572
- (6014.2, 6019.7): 0.567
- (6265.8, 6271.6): 0.532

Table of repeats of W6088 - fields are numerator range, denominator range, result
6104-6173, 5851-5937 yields 1.04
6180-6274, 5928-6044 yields 1.02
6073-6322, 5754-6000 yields 1.05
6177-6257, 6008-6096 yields 1.01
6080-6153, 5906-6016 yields 1.04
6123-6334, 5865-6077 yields 1.03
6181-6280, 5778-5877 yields 1.06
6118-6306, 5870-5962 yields 1.03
